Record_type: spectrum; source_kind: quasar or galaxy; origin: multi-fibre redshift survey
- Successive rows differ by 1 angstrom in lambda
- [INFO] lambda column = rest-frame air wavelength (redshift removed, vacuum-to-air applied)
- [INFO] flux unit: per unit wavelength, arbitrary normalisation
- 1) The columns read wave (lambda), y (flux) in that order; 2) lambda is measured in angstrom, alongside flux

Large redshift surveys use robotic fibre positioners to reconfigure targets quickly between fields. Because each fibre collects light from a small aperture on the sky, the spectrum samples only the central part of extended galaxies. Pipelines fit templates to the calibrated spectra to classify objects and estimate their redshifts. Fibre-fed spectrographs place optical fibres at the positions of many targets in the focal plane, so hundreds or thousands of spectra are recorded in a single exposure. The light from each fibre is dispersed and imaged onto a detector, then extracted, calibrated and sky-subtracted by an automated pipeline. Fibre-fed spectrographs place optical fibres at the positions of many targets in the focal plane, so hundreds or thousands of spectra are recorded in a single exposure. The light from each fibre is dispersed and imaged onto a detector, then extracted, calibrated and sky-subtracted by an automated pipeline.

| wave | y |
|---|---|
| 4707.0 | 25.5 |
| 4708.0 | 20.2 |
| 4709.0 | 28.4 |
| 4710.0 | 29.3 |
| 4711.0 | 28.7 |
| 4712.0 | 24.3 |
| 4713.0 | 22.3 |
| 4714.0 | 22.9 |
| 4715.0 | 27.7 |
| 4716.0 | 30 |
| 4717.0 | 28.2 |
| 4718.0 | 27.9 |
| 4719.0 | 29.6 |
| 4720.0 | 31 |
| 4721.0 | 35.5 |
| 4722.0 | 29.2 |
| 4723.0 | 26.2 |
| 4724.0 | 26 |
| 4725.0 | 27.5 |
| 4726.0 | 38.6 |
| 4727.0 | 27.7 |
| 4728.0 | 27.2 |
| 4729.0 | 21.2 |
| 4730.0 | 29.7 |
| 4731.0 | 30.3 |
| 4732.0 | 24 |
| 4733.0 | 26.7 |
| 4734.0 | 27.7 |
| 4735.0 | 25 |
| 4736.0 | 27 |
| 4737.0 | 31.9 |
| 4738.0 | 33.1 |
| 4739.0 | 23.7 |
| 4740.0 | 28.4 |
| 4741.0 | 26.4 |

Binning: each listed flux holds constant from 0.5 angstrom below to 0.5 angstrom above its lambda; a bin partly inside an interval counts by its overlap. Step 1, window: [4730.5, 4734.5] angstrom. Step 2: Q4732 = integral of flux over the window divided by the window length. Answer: 27.2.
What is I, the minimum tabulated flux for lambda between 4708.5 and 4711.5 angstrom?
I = 28.4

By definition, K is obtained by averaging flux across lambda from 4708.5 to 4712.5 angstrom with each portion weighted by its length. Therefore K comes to 27.7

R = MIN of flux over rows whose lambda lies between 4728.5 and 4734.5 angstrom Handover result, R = 21.2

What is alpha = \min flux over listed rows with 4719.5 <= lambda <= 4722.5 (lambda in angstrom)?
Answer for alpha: 29.2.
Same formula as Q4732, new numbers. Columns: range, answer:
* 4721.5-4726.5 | 29.5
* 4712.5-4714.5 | 22.6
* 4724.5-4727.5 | 31.3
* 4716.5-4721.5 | 30.4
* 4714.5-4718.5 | 28.4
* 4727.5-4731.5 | 27.1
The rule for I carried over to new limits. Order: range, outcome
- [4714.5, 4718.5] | 27.7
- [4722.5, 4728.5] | 26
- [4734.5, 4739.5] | 23.7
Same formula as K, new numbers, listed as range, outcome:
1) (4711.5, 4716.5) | 25.4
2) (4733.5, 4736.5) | 26.6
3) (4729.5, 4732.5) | 28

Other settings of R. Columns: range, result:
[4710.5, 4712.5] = 24.3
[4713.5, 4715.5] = 22.9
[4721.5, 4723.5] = 26.2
